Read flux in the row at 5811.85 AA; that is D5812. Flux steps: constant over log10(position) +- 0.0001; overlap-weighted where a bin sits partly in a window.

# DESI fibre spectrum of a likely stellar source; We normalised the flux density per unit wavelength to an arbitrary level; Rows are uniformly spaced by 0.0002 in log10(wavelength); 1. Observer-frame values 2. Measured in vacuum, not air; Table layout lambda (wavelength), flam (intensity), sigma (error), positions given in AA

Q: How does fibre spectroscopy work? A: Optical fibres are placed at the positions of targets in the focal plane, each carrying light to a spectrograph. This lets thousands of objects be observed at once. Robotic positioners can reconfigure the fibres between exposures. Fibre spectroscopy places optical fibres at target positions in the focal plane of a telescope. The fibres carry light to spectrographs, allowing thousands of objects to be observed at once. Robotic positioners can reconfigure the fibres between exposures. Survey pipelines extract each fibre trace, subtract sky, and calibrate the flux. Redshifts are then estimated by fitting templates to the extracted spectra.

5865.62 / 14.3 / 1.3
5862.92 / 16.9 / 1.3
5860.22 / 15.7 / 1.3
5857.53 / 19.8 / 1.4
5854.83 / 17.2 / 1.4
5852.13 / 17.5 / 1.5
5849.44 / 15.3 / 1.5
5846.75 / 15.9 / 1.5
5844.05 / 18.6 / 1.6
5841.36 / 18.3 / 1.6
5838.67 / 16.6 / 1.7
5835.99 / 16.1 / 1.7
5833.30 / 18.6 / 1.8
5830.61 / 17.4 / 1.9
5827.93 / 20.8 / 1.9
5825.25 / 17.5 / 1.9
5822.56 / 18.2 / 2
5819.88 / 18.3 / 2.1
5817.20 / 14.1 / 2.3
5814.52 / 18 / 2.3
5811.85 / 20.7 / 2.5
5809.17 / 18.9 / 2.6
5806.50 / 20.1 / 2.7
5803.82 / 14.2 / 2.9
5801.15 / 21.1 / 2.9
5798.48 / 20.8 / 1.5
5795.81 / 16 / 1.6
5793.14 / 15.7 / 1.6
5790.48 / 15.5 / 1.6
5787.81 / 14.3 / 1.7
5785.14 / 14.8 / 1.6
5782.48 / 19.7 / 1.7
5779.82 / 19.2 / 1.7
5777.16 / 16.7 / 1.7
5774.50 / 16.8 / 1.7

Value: 20.7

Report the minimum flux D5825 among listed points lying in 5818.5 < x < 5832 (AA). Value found 17.4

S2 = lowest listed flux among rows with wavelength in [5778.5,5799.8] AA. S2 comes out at 14.3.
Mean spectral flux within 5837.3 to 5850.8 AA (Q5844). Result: 16.9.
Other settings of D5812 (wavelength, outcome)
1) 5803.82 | 14.2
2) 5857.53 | 19.8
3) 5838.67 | 16.6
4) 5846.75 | 15.9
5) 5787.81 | 14.3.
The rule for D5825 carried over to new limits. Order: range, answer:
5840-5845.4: 18.3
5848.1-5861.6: 15.3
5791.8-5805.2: 14.2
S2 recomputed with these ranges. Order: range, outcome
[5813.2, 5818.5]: 14.1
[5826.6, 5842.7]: 16.1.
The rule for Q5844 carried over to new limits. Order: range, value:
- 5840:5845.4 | 18.4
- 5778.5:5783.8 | 19.5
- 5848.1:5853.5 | 16.4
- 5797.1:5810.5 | 19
